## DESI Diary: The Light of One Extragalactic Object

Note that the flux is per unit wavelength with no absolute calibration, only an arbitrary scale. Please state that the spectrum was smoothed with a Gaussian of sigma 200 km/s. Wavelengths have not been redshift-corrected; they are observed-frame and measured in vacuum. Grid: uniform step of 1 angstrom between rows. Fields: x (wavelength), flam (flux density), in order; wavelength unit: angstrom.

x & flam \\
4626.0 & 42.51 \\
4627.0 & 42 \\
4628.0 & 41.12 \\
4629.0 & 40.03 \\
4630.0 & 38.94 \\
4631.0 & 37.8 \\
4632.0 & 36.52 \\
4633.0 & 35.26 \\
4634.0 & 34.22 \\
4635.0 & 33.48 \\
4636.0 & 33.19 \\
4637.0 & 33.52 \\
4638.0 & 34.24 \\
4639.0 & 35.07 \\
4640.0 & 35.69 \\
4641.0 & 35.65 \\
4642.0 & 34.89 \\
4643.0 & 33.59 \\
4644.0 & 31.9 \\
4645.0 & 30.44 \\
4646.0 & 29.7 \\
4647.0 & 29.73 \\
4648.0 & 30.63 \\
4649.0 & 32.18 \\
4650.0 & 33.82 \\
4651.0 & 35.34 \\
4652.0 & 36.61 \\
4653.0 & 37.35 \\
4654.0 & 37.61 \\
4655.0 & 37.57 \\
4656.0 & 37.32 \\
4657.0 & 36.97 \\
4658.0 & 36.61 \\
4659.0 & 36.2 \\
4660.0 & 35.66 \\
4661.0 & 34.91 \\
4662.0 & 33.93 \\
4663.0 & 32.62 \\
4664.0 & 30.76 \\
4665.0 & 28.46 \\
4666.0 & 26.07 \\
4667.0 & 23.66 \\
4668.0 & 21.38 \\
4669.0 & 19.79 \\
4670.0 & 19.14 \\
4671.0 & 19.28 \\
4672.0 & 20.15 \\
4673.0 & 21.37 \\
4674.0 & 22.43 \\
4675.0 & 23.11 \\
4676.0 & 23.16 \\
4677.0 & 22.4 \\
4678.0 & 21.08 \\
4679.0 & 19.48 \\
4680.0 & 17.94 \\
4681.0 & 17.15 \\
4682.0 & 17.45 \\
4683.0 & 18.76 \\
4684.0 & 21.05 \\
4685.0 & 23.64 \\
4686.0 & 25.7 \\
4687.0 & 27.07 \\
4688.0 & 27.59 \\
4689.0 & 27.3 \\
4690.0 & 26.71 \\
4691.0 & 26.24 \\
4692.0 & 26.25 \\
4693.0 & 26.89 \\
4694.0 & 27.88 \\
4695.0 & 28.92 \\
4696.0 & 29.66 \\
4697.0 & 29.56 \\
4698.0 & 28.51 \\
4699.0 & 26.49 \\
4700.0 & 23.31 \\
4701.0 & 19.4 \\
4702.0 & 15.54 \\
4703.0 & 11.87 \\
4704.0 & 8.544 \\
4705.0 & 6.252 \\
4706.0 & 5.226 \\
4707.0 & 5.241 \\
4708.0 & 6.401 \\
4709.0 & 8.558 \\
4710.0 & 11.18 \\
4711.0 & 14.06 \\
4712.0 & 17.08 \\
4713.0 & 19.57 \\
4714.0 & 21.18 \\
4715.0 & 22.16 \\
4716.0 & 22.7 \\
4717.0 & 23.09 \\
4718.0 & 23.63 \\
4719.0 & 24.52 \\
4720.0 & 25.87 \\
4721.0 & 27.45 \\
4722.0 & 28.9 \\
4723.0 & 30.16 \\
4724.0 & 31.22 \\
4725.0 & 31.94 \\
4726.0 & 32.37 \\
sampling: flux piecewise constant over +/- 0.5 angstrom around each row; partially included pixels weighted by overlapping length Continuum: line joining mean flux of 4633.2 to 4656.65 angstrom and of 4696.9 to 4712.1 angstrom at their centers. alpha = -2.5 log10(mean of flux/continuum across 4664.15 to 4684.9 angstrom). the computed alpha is 0.14 mag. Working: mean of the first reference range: 34.1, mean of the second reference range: 14.4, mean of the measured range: 21.4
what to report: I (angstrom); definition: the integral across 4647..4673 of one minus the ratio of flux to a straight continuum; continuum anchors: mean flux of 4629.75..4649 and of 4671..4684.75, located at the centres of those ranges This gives -3.8 angstrom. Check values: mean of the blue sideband 33.8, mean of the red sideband 20.4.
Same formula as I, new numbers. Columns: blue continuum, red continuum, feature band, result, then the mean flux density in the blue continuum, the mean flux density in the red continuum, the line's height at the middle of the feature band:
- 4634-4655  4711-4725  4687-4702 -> 0.5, 33.8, 24.3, 27.4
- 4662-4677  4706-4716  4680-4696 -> -4.4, 24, 13.9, 19.5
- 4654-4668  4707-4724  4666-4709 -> 9.6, 32.9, 20.3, 26.7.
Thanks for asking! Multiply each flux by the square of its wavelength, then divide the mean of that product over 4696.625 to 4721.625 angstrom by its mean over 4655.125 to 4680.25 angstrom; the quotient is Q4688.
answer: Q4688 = 0.68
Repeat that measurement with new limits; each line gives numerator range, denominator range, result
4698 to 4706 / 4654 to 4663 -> 0.45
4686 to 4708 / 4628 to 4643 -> 0.61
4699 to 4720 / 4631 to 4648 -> 0.49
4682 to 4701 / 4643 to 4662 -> 0.76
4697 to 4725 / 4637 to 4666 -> 0.58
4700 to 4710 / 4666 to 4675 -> 0.50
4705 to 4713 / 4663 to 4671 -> 0.42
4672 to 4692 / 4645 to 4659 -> 0.66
